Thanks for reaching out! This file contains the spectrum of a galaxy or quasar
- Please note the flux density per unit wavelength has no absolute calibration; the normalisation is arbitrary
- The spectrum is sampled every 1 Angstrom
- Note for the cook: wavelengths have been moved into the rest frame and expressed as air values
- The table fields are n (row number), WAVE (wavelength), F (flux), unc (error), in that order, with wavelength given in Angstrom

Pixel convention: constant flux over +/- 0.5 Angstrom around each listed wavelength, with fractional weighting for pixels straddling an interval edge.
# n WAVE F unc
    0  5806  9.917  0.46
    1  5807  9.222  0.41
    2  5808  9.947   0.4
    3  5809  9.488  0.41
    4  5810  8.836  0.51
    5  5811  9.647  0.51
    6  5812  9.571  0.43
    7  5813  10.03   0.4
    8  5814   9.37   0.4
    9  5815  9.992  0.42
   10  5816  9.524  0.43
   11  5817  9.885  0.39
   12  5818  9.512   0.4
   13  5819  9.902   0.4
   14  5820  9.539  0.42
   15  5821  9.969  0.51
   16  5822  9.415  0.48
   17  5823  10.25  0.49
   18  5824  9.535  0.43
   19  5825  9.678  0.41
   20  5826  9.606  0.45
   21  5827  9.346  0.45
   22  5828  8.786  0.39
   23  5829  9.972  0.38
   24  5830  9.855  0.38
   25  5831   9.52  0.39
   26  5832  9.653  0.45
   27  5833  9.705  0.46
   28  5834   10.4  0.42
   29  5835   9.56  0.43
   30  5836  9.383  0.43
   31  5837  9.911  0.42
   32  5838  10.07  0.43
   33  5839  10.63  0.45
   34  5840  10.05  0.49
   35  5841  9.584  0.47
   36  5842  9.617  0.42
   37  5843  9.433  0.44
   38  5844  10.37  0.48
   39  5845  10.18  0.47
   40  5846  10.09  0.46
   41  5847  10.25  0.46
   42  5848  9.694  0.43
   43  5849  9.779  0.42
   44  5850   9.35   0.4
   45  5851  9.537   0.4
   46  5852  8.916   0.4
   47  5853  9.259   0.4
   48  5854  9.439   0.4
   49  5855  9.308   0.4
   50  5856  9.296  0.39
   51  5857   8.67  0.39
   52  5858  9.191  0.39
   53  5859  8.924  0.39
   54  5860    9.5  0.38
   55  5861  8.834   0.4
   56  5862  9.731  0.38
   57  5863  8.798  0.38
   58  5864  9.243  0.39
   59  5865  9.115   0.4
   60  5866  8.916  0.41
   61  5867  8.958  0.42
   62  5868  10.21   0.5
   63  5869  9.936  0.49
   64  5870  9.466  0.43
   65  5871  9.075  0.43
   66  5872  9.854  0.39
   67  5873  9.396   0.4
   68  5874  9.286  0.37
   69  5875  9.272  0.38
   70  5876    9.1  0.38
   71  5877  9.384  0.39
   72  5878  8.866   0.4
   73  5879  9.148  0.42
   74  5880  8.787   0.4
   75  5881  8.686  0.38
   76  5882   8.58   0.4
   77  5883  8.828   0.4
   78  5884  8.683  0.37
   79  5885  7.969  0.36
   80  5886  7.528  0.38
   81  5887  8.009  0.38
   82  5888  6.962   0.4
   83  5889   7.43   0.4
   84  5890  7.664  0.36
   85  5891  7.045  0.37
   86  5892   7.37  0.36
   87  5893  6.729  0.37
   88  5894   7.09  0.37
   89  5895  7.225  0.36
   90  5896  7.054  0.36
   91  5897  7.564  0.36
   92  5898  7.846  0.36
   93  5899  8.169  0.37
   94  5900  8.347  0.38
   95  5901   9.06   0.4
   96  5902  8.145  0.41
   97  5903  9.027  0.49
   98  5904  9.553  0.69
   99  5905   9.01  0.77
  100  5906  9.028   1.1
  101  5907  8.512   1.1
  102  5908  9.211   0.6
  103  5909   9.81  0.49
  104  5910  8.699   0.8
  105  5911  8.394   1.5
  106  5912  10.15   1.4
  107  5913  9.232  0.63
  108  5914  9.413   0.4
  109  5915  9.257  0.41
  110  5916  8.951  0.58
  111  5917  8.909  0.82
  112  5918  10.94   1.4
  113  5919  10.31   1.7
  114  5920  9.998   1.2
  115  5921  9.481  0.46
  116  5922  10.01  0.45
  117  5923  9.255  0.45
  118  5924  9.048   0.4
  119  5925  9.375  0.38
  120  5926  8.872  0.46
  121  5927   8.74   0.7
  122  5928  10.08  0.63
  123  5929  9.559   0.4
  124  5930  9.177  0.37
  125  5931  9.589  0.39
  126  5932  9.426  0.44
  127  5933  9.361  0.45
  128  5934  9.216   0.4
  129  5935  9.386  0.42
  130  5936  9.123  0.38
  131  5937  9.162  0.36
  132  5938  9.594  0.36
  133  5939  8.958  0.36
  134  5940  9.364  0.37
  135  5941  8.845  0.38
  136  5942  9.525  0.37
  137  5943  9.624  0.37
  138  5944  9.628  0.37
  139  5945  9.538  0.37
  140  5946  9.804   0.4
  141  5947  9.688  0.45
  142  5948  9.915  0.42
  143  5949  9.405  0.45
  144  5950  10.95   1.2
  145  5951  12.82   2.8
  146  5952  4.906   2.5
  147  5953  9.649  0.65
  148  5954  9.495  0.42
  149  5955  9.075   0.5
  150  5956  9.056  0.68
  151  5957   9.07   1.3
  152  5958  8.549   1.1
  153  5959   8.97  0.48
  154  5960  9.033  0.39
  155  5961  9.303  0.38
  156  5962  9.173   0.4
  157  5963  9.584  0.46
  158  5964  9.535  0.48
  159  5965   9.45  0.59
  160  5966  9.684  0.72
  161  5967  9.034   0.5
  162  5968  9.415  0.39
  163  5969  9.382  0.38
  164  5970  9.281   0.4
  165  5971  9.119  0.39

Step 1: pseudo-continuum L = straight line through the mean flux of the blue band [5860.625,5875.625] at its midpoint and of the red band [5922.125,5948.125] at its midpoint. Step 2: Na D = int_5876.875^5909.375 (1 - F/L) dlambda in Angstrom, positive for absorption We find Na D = 3.90 Angstrom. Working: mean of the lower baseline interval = 9.34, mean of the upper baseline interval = 9.38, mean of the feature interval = 8.23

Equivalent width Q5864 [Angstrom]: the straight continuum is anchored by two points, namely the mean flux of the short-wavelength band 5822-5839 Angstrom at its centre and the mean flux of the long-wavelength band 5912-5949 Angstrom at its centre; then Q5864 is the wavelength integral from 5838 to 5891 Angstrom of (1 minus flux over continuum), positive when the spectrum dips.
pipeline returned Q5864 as 2.6 Angstrom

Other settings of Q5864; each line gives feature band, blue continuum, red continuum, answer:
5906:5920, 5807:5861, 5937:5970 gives 0.1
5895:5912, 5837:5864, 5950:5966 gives 1.5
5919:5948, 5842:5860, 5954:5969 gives -0.4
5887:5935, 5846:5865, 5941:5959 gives 3.0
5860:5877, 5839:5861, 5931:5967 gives 0.3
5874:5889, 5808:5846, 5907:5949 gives 1.6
